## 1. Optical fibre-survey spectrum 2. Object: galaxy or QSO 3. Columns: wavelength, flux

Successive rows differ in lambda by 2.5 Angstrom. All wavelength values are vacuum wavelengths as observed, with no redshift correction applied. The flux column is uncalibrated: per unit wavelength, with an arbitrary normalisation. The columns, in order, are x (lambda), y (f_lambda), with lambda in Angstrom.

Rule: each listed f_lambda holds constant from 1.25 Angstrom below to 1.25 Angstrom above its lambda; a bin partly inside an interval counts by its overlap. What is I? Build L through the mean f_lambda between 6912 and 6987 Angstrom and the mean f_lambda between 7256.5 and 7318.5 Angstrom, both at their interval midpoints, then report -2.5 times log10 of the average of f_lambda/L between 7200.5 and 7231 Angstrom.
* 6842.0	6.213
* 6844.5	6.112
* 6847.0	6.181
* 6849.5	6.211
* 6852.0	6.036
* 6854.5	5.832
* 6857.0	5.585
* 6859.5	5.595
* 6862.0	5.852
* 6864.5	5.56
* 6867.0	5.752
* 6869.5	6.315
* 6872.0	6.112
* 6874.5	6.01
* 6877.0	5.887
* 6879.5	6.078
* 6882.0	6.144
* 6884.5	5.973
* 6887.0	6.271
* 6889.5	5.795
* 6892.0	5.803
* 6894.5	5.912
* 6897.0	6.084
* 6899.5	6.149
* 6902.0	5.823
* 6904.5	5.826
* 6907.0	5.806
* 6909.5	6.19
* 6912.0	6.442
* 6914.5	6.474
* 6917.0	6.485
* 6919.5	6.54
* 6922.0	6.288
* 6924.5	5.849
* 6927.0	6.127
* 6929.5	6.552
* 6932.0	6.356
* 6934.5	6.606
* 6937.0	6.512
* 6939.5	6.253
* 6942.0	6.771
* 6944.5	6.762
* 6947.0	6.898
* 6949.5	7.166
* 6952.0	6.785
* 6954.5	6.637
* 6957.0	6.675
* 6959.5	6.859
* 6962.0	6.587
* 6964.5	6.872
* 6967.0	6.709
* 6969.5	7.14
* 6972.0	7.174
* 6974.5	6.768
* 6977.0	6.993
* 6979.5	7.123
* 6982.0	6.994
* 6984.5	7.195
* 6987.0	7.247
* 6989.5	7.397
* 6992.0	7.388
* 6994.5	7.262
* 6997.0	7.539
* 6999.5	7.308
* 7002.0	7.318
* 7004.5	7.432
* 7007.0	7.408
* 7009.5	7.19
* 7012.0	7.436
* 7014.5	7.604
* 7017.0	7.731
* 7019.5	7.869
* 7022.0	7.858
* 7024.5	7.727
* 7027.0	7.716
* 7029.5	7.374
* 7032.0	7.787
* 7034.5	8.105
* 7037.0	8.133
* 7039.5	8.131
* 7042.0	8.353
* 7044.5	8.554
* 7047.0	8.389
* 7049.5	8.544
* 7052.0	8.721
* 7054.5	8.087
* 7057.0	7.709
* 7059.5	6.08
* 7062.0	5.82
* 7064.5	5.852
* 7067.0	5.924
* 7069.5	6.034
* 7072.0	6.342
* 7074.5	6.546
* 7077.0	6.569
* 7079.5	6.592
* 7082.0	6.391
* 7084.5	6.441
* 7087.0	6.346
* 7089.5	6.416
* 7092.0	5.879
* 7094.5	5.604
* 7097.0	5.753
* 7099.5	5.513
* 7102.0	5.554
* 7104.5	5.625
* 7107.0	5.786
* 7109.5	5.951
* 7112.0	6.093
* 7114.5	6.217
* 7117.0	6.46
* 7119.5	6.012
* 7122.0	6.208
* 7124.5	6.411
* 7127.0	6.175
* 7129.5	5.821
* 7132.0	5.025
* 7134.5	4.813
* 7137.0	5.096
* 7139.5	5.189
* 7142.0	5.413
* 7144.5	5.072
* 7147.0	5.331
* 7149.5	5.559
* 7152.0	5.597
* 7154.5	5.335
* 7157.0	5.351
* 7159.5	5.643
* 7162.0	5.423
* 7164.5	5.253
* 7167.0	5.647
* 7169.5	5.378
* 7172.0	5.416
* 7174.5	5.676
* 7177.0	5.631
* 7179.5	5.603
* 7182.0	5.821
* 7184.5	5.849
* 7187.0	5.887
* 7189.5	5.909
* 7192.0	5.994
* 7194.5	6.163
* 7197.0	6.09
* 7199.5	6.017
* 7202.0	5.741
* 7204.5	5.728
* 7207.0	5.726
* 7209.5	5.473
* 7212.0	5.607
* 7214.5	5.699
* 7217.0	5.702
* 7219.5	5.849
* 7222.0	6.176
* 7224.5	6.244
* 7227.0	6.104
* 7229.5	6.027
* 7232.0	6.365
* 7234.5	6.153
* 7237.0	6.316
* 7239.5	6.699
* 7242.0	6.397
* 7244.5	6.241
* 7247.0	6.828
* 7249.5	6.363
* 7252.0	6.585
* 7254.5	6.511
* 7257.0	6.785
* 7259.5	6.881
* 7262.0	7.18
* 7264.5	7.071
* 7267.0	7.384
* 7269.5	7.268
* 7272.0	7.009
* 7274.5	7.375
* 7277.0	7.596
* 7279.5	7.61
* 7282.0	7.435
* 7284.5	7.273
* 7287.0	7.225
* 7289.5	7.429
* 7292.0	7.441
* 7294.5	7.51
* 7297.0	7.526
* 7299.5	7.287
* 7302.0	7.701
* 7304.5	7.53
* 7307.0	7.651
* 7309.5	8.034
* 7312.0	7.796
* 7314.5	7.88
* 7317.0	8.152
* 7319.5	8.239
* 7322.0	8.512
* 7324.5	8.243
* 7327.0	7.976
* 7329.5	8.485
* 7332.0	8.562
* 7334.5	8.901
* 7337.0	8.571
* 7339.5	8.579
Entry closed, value 0.24 mag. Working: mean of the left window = 6.7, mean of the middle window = 5.85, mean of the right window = 7.45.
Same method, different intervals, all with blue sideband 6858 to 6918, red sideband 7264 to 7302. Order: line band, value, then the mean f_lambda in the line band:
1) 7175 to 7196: 0.20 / 5.85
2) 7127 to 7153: 0.28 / 5.33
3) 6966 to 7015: -0.14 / 7.23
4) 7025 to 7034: -0.18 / 7.67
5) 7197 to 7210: 0.22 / 5.79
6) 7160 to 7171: 0.27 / 5.44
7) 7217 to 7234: 0.18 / 6.1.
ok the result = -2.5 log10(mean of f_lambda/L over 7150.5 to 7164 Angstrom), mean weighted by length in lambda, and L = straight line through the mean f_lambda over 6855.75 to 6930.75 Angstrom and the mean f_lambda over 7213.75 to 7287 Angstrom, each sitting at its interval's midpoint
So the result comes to 0.19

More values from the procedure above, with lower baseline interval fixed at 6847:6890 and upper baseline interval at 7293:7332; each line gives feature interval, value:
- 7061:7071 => 0.15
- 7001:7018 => -0.13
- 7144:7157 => 0.31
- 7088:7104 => 0.20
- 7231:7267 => 0.15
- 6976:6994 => -0.12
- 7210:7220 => 0.30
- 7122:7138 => 0.26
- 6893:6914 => 0.01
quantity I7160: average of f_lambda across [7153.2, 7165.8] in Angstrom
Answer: 5.4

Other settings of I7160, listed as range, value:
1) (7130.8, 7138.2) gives 4.98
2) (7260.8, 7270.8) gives 7.22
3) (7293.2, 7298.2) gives 7.52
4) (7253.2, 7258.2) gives 6.65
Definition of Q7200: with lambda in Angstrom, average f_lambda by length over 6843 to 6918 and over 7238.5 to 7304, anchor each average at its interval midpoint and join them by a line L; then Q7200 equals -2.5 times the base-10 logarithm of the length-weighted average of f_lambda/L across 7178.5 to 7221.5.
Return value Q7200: 0.19 mag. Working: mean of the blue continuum 6.01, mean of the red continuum 7.11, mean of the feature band 5.82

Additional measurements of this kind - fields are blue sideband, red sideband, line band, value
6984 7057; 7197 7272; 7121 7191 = 0.227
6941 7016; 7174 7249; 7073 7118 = 0.077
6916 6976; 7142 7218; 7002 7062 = -0.233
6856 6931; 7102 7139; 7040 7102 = -0.154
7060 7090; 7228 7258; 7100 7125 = 0.053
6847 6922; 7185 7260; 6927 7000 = -0.142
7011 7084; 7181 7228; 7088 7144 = 0.166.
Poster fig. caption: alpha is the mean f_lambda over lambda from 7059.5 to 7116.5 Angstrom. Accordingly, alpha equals 6.06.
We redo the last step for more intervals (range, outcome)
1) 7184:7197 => 5.98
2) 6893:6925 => 6.15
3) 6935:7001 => 6.96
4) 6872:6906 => 5.98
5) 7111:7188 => 5.62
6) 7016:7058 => 8.05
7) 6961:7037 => 7.36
